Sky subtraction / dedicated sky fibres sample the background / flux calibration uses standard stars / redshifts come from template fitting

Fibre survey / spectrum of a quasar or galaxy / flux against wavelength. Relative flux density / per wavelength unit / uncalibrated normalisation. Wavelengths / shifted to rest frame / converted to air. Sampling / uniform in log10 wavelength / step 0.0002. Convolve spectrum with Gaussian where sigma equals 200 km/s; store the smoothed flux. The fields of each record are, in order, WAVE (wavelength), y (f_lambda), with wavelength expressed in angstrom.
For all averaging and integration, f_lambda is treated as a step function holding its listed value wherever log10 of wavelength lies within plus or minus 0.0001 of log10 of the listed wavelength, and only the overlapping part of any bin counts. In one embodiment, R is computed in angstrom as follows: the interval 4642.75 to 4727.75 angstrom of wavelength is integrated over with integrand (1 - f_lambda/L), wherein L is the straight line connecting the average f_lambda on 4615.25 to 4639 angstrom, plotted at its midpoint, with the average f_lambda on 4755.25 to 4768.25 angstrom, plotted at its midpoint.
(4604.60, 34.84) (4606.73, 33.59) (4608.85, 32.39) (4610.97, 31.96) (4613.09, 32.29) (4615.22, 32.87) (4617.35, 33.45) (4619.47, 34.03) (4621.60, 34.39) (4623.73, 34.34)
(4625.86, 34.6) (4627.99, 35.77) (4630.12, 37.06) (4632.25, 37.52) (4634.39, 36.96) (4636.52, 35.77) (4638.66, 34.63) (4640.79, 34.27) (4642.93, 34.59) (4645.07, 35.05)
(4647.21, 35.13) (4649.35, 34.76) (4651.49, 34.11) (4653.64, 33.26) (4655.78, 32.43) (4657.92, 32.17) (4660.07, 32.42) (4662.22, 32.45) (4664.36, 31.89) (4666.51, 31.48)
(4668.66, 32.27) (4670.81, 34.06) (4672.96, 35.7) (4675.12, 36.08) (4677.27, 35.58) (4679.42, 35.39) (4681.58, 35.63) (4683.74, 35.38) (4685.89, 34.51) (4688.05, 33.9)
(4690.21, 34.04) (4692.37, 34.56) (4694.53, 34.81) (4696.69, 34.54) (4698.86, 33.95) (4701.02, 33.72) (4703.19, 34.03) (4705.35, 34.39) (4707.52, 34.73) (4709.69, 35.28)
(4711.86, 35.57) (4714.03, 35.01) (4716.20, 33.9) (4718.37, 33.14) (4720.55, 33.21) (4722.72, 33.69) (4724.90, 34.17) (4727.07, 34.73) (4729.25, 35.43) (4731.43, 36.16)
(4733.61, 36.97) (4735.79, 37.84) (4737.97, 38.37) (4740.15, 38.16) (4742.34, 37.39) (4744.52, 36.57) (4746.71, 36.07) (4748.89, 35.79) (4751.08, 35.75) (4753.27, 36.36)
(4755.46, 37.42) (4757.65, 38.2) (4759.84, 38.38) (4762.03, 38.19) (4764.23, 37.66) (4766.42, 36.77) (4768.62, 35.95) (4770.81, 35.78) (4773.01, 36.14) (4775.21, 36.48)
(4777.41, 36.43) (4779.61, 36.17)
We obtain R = 5.0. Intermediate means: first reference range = 35.2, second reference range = 37.7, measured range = 34.1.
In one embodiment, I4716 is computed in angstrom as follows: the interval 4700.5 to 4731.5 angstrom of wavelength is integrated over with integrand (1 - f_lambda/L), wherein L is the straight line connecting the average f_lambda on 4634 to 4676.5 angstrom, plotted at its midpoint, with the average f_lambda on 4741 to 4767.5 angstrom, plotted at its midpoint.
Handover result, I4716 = 1.2 angstrom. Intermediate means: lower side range 33.9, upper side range 37.1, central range 34.4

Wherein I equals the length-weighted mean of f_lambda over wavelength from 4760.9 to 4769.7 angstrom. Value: 37.1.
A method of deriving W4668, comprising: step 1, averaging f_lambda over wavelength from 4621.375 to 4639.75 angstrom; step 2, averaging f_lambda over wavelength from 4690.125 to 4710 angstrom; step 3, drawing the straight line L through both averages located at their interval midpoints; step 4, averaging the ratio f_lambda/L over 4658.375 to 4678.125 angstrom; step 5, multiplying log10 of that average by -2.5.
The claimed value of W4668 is 0.048 mag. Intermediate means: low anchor 35.7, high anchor 34.4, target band 33.5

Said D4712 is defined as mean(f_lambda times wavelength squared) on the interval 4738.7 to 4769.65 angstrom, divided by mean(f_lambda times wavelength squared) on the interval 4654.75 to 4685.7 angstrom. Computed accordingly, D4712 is 1.1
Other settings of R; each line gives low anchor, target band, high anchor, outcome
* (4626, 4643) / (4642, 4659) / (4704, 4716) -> 0.8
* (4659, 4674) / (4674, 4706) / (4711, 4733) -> -1.1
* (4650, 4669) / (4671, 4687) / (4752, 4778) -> -1.0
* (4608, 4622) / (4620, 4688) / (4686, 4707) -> -1.8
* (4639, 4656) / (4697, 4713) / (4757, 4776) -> 0.5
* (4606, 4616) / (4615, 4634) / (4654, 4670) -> -1.5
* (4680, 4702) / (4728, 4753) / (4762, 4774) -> -0.6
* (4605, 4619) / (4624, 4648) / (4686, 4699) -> -1.6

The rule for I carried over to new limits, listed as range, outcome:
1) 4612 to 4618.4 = 32.8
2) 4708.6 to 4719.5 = 34.6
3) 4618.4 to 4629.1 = 34.7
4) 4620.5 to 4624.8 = 34.3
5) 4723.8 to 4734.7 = 35.5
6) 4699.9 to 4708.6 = 34.2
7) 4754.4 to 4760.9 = 38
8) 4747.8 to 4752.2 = 35.8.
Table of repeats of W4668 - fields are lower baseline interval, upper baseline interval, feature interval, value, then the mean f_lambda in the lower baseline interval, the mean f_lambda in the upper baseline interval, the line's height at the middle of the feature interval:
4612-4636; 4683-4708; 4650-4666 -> 0.063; 34.9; 34.4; 34.6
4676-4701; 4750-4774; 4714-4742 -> 0.013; 34.7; 37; 35.9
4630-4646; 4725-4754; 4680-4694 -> 0.042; 35.7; 36.5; 36.1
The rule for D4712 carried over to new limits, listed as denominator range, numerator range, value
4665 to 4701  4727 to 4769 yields 1.10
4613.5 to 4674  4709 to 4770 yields 1.10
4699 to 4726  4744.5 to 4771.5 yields 1.10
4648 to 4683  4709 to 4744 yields 1.08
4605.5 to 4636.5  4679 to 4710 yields 1.04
